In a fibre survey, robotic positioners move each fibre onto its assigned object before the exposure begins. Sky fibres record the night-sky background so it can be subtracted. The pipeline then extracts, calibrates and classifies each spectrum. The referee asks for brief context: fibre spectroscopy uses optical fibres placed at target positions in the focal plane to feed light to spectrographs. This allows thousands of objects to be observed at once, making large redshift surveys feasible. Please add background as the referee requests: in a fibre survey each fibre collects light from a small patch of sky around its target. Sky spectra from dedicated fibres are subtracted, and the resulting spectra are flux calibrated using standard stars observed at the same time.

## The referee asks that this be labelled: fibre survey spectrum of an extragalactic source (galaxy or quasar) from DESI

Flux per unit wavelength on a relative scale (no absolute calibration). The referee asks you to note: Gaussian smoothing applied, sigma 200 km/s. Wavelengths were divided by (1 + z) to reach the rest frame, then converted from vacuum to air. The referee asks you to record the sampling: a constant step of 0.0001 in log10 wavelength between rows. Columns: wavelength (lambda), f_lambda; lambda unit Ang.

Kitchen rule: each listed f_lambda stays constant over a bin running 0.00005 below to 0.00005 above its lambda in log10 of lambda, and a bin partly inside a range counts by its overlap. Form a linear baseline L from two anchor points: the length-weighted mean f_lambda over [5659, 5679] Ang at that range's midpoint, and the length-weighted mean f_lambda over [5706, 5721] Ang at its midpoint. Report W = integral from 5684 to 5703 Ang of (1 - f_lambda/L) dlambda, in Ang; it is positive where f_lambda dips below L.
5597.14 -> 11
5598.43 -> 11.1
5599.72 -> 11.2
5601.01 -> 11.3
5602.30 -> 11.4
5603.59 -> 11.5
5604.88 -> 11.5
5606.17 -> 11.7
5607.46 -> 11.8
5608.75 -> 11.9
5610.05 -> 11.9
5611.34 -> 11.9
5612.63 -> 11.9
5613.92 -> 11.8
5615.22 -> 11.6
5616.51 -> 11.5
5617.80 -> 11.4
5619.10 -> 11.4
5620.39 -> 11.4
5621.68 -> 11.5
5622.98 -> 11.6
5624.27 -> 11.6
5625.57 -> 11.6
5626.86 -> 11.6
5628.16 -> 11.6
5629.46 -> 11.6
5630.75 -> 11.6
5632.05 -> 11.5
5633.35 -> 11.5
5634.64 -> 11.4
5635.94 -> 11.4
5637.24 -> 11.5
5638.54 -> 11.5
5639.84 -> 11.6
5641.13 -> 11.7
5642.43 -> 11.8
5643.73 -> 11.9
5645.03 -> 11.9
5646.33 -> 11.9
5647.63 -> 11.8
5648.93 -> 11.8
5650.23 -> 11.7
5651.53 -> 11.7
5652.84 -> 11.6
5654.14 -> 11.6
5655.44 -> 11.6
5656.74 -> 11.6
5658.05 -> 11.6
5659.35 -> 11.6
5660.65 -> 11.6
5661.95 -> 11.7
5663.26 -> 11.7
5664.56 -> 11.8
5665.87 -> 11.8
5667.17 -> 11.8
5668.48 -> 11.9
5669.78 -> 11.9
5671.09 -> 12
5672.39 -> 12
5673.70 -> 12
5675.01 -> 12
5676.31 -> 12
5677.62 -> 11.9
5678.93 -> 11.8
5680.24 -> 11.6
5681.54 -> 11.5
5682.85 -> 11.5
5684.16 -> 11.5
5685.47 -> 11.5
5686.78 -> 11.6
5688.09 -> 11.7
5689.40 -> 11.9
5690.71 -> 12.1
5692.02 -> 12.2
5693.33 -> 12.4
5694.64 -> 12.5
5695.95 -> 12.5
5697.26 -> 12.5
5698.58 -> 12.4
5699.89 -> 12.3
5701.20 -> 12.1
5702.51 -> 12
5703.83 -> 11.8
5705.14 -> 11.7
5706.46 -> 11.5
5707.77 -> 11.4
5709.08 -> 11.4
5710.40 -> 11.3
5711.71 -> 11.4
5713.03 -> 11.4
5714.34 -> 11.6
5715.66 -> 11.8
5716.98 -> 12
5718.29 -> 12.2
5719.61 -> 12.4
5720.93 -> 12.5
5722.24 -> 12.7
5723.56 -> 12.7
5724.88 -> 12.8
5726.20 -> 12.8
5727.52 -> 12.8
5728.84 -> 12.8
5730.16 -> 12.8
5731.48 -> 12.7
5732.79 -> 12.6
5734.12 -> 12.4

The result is -0.52 Ang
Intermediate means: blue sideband 11.8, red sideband 11.7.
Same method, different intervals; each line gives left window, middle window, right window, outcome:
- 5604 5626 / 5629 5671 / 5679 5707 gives 0.35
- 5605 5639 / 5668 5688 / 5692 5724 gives 0.16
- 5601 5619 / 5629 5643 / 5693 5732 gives 0.27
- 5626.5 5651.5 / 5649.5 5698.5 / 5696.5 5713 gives -0.46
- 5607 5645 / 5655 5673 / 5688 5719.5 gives 0.03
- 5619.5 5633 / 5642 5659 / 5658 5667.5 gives -0.10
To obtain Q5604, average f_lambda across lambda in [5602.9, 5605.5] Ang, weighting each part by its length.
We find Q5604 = 11.5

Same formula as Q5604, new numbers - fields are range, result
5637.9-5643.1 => 11.7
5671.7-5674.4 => 12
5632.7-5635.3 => 11.5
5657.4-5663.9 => 11.6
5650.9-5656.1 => 11.6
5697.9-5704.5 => 12.1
